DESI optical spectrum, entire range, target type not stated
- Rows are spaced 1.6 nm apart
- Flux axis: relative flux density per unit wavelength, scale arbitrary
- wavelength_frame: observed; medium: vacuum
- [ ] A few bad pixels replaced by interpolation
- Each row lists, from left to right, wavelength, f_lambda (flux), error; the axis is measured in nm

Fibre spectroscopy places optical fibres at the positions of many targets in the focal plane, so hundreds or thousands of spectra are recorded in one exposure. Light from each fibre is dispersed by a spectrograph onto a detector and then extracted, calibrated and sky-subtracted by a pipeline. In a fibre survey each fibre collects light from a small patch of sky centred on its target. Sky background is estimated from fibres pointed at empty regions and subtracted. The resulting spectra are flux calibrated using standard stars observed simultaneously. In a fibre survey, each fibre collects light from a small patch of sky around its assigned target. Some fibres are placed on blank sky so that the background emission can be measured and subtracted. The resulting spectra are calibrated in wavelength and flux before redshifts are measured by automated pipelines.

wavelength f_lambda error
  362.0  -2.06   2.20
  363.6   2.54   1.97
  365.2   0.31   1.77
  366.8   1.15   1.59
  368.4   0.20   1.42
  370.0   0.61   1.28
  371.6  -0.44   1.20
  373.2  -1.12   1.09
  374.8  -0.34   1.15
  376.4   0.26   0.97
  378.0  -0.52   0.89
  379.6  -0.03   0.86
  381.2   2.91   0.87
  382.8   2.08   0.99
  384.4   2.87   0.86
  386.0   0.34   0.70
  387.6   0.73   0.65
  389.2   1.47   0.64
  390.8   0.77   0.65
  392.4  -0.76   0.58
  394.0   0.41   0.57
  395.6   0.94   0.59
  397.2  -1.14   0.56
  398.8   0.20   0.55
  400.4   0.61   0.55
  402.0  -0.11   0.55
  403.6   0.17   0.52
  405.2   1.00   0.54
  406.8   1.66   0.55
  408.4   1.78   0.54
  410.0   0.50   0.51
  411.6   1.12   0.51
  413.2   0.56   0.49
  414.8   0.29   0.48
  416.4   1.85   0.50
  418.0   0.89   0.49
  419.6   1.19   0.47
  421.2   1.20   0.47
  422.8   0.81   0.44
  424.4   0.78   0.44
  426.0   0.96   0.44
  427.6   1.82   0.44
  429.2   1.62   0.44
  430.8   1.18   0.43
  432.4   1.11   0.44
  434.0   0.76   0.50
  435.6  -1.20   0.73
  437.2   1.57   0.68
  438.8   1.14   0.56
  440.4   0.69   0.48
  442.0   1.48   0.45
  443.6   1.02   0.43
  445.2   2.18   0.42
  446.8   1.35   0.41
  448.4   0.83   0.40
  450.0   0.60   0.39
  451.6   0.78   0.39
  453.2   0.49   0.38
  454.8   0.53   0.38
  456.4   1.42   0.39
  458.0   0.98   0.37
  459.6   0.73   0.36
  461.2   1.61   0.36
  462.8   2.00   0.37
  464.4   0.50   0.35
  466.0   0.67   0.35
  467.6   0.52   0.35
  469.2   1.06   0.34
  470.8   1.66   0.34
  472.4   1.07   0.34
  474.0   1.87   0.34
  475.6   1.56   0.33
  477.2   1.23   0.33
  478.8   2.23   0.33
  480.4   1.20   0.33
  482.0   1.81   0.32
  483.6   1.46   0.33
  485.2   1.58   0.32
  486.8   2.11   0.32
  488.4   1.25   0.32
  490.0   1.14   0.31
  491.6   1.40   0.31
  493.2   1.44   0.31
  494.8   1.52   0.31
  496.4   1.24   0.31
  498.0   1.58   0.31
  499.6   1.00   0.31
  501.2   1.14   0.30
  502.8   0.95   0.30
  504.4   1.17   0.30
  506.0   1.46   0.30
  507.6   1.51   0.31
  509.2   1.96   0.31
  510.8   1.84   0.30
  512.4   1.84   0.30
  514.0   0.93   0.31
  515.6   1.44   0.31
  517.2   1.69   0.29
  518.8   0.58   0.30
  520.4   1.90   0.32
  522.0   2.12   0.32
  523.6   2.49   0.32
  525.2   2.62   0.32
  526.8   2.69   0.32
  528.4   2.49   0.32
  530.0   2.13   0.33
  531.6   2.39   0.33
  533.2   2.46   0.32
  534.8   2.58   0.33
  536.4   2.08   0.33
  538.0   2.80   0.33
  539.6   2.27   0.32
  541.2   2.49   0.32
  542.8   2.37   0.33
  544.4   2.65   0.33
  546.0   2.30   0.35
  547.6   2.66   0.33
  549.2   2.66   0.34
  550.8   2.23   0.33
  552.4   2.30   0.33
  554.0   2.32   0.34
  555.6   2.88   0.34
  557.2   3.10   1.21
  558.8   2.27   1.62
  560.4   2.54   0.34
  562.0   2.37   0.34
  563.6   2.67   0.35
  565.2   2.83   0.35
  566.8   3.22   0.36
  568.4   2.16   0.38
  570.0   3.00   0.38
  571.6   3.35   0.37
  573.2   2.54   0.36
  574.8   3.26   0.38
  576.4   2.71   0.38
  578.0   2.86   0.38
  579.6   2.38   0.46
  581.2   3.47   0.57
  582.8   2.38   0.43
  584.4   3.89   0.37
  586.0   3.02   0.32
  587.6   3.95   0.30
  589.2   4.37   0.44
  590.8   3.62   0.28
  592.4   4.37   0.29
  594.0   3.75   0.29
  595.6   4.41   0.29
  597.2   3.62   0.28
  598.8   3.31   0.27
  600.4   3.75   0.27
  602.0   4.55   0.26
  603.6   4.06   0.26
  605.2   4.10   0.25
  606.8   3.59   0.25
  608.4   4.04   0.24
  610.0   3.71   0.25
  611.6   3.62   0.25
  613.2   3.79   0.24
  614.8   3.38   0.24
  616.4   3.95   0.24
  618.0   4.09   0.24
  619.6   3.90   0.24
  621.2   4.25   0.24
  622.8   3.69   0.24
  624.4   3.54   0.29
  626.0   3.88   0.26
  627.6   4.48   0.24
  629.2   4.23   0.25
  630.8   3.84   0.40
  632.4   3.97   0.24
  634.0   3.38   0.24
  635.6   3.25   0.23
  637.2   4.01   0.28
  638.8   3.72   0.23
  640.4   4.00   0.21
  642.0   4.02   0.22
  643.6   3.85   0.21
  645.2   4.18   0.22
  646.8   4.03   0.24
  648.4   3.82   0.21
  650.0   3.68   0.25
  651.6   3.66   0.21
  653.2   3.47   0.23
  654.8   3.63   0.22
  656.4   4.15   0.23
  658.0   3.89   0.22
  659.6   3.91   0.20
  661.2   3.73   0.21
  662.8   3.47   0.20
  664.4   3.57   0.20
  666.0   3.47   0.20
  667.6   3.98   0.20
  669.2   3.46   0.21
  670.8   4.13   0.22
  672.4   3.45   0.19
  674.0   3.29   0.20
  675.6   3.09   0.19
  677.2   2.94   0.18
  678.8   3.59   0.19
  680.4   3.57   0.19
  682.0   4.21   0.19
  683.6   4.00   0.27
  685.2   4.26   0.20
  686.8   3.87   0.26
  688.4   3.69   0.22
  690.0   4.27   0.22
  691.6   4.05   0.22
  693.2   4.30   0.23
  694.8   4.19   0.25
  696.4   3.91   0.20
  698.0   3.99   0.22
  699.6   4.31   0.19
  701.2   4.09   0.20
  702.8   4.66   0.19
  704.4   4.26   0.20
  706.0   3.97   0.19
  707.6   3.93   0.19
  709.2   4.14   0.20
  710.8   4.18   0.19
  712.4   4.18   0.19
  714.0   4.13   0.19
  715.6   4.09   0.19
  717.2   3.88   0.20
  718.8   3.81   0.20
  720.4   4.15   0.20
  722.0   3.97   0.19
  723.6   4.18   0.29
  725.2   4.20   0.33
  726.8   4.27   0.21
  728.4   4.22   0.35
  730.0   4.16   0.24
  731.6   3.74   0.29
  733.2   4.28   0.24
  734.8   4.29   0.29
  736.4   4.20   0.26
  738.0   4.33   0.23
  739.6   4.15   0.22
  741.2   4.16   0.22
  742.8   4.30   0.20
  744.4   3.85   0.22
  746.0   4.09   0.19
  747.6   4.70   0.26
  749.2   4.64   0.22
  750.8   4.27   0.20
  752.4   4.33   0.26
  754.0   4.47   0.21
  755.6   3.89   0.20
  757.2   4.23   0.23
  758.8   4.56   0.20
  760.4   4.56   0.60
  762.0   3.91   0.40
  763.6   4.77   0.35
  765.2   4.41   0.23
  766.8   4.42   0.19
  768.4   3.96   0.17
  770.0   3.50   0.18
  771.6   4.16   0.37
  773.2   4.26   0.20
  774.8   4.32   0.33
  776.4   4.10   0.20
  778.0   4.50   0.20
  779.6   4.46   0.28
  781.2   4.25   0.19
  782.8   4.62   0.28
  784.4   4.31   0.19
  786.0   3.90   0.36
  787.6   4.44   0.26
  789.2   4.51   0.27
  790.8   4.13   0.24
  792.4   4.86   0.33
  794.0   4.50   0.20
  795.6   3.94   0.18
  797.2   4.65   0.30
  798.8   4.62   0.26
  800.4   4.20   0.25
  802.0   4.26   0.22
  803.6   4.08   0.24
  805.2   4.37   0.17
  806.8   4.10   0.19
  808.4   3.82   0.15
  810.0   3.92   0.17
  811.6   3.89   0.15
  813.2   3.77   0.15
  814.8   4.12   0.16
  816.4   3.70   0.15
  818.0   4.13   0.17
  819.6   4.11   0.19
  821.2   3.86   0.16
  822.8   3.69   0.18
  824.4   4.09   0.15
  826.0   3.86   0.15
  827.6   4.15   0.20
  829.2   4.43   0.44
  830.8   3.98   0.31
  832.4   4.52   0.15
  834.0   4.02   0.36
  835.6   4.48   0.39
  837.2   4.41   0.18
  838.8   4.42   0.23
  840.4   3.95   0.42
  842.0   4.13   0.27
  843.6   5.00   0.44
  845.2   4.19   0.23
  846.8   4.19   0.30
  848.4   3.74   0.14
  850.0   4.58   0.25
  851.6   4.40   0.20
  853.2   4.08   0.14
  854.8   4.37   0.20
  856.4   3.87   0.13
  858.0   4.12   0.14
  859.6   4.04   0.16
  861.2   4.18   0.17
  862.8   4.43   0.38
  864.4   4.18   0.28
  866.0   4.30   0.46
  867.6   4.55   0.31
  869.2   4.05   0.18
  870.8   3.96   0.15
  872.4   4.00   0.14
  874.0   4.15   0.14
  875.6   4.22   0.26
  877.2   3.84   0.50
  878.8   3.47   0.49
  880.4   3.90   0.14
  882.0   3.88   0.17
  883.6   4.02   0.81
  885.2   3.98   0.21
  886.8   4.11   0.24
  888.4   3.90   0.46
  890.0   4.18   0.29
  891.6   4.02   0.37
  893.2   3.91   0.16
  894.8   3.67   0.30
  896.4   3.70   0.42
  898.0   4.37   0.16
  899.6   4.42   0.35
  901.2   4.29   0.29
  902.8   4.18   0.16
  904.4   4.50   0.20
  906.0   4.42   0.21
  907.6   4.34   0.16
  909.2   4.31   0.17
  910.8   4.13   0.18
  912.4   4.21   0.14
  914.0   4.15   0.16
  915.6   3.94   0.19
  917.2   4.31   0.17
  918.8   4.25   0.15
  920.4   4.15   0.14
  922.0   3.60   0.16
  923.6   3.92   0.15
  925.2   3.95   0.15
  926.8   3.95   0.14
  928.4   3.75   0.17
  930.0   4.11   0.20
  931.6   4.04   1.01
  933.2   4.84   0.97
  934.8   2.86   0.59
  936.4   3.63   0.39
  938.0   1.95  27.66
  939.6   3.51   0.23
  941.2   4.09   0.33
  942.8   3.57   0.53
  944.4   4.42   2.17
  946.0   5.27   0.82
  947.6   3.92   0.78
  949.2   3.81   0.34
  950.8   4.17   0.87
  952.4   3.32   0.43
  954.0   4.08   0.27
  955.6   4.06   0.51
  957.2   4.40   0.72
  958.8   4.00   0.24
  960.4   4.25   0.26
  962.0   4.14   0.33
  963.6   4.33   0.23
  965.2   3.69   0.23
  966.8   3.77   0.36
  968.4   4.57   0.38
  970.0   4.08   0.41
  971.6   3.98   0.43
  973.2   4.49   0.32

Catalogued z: 0.31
